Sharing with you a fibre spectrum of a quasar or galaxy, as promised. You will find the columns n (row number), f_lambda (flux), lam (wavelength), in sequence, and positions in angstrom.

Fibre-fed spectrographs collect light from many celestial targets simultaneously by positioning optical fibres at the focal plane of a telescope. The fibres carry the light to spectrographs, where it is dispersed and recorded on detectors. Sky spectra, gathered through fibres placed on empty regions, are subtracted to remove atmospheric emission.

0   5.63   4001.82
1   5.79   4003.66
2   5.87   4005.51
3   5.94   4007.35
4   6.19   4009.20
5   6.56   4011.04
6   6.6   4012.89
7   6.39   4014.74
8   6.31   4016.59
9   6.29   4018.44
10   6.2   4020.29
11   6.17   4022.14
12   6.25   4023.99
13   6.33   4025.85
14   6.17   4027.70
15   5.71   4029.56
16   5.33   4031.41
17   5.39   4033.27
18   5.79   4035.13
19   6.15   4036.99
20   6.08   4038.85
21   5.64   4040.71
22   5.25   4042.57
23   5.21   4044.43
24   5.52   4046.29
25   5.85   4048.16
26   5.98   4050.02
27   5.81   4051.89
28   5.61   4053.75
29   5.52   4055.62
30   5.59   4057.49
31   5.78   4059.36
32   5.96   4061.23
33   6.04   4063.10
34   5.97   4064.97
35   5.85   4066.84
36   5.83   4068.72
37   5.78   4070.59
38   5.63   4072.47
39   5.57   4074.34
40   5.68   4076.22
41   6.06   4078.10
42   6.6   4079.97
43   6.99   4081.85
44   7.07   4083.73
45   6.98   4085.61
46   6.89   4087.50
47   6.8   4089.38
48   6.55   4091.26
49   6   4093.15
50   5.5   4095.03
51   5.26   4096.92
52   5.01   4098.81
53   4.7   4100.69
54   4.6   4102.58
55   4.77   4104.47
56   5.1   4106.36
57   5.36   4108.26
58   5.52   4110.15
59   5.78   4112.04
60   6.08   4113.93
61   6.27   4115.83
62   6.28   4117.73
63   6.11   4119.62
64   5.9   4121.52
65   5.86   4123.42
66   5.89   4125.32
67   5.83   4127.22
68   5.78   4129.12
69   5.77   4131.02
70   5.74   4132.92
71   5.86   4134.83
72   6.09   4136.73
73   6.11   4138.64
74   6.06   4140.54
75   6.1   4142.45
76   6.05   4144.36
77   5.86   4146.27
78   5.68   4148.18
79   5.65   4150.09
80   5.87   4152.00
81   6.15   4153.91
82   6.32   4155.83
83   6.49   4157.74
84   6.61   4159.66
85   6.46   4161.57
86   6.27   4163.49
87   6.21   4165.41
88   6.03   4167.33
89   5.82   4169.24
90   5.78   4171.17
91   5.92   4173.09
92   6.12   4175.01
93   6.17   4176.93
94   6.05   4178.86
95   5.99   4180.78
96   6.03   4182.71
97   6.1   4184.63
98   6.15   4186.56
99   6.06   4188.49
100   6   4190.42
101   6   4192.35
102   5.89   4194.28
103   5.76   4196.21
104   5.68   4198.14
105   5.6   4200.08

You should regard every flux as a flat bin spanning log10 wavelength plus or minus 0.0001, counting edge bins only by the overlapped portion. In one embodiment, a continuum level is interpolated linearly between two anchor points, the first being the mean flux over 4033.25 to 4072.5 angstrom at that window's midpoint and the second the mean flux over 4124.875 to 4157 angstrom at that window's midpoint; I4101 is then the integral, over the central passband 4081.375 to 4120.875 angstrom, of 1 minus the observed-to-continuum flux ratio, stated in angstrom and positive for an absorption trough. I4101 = -0.2 angstrom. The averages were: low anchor 5.75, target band 5.87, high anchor 5.94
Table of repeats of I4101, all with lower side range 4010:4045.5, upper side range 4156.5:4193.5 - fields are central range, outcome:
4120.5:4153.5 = 1.0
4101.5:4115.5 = 1.6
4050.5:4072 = 0.8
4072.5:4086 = -0.7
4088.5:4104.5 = 1.5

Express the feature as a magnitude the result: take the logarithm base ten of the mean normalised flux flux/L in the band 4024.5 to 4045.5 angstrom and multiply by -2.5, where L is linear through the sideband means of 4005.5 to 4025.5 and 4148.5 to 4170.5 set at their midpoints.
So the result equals 0.09 mag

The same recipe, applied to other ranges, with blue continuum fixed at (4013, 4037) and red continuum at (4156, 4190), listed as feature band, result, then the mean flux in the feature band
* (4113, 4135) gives 0.029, 5.95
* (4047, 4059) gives 0.063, 5.72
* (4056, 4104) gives 0.027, 5.93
